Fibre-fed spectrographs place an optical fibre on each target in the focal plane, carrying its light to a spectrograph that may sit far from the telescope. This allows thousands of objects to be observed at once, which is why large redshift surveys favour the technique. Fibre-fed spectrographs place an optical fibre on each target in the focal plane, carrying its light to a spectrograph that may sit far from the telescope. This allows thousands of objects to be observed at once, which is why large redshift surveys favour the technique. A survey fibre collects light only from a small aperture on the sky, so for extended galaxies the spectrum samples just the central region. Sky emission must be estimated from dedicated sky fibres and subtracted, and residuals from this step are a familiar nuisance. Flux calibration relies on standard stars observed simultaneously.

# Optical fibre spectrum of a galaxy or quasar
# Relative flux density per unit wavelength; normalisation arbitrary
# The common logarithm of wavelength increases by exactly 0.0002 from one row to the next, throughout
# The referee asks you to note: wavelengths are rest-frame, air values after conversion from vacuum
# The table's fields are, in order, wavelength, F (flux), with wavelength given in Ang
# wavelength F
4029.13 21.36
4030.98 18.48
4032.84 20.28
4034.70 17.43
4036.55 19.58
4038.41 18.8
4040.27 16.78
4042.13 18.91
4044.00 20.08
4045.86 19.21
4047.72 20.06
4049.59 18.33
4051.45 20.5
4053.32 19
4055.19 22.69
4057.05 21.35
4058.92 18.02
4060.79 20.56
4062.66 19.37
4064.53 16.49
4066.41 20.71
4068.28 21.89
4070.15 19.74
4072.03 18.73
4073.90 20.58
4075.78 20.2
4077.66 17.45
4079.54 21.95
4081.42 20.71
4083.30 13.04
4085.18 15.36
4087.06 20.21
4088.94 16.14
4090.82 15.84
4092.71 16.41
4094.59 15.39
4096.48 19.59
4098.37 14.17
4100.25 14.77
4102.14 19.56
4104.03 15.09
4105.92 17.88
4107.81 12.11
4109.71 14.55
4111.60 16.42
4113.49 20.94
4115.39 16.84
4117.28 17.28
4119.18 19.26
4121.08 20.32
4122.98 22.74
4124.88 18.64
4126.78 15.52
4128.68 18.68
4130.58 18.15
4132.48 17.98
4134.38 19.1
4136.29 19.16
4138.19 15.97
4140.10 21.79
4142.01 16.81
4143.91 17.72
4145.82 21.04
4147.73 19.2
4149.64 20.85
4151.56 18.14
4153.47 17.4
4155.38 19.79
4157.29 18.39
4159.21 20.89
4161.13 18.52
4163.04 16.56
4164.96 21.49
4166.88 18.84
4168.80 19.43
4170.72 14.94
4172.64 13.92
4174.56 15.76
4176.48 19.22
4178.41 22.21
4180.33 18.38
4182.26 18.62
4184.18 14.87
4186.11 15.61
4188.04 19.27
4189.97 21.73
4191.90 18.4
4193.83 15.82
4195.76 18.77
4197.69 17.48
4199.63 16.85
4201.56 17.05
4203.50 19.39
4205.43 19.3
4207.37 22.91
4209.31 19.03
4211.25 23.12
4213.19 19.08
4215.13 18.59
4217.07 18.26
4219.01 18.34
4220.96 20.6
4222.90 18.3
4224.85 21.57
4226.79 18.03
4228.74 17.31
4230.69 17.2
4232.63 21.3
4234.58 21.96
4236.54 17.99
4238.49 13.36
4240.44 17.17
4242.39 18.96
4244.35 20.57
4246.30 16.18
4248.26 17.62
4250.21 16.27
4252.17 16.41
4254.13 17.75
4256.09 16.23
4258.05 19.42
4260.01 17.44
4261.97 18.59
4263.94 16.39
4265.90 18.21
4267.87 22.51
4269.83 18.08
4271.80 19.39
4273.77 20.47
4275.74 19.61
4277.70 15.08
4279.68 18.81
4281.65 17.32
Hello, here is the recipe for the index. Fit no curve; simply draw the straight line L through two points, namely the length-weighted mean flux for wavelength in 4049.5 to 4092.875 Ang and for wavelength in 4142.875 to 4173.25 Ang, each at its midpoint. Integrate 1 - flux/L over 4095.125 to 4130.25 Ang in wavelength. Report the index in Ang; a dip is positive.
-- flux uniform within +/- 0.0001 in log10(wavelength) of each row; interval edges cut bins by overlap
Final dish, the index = 2.6 Ang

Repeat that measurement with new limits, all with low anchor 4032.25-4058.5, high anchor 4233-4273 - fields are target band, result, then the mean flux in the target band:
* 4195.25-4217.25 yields -1.0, 19.2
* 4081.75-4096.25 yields 2.1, 16.4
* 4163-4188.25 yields 1.1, 17.8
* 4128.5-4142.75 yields 0.3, 18.5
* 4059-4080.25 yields -0.4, 19.7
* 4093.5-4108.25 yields 2.2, 16.2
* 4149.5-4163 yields -0.1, 18.9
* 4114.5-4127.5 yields 0.2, 18.7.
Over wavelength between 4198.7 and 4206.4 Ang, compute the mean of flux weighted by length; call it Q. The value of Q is 18.2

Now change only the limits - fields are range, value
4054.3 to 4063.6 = 20.4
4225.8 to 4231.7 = 17.6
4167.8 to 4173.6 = 16.1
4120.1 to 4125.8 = 20.6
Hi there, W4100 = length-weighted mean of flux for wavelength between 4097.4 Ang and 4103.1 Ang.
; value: 16.2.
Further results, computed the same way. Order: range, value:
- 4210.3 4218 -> 19.8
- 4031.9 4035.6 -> 18.8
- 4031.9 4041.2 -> 18.6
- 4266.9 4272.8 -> 20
